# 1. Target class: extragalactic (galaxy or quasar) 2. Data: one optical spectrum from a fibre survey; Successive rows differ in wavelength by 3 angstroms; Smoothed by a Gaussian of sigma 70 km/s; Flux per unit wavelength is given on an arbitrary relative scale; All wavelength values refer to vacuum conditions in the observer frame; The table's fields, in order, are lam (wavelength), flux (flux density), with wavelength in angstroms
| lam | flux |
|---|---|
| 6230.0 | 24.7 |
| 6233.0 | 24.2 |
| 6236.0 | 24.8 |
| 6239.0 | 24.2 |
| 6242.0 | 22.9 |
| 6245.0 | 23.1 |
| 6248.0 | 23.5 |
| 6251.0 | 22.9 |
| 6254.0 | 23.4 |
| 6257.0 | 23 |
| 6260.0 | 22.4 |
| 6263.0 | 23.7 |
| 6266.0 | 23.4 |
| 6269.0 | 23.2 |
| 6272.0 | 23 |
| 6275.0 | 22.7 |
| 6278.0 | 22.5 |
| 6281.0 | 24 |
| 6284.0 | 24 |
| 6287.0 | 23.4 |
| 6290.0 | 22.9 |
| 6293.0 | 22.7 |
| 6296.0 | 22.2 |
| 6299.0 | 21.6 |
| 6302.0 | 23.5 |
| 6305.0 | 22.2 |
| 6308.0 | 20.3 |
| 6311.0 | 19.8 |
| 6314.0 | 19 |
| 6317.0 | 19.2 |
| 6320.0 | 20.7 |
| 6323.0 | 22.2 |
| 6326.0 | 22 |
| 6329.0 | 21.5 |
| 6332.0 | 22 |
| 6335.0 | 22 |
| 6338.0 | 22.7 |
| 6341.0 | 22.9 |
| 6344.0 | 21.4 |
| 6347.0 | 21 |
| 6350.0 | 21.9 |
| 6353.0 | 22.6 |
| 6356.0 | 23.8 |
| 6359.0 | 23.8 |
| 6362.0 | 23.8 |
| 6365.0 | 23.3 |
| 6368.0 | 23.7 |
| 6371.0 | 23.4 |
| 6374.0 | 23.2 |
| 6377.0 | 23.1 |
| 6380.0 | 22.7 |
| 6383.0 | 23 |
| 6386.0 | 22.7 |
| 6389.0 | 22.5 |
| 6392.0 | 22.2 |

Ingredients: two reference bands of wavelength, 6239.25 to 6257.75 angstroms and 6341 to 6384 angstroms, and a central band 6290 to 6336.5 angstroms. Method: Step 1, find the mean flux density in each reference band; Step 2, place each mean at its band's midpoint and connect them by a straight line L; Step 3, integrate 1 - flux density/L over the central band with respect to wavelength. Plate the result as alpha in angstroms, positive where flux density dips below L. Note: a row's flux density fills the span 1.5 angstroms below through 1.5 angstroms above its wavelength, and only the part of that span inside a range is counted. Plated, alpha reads 3.2 angstroms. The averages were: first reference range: 23.2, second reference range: 22.9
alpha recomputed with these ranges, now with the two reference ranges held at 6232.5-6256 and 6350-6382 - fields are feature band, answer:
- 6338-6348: 0.6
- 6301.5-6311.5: 0.9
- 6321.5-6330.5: 0.6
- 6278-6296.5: 0.2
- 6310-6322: 1.9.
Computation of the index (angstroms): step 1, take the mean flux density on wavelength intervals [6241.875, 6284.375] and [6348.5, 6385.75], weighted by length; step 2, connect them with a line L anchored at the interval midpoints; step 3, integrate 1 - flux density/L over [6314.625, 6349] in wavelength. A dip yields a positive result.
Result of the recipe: 2.4 angstroms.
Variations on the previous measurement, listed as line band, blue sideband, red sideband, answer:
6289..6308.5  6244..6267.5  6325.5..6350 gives 0.2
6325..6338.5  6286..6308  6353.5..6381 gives 0.6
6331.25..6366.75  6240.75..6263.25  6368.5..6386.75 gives 0.7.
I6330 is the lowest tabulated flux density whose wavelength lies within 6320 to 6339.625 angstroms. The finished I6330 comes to 20.7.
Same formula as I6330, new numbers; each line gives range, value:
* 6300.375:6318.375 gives 19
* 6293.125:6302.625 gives 21.6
